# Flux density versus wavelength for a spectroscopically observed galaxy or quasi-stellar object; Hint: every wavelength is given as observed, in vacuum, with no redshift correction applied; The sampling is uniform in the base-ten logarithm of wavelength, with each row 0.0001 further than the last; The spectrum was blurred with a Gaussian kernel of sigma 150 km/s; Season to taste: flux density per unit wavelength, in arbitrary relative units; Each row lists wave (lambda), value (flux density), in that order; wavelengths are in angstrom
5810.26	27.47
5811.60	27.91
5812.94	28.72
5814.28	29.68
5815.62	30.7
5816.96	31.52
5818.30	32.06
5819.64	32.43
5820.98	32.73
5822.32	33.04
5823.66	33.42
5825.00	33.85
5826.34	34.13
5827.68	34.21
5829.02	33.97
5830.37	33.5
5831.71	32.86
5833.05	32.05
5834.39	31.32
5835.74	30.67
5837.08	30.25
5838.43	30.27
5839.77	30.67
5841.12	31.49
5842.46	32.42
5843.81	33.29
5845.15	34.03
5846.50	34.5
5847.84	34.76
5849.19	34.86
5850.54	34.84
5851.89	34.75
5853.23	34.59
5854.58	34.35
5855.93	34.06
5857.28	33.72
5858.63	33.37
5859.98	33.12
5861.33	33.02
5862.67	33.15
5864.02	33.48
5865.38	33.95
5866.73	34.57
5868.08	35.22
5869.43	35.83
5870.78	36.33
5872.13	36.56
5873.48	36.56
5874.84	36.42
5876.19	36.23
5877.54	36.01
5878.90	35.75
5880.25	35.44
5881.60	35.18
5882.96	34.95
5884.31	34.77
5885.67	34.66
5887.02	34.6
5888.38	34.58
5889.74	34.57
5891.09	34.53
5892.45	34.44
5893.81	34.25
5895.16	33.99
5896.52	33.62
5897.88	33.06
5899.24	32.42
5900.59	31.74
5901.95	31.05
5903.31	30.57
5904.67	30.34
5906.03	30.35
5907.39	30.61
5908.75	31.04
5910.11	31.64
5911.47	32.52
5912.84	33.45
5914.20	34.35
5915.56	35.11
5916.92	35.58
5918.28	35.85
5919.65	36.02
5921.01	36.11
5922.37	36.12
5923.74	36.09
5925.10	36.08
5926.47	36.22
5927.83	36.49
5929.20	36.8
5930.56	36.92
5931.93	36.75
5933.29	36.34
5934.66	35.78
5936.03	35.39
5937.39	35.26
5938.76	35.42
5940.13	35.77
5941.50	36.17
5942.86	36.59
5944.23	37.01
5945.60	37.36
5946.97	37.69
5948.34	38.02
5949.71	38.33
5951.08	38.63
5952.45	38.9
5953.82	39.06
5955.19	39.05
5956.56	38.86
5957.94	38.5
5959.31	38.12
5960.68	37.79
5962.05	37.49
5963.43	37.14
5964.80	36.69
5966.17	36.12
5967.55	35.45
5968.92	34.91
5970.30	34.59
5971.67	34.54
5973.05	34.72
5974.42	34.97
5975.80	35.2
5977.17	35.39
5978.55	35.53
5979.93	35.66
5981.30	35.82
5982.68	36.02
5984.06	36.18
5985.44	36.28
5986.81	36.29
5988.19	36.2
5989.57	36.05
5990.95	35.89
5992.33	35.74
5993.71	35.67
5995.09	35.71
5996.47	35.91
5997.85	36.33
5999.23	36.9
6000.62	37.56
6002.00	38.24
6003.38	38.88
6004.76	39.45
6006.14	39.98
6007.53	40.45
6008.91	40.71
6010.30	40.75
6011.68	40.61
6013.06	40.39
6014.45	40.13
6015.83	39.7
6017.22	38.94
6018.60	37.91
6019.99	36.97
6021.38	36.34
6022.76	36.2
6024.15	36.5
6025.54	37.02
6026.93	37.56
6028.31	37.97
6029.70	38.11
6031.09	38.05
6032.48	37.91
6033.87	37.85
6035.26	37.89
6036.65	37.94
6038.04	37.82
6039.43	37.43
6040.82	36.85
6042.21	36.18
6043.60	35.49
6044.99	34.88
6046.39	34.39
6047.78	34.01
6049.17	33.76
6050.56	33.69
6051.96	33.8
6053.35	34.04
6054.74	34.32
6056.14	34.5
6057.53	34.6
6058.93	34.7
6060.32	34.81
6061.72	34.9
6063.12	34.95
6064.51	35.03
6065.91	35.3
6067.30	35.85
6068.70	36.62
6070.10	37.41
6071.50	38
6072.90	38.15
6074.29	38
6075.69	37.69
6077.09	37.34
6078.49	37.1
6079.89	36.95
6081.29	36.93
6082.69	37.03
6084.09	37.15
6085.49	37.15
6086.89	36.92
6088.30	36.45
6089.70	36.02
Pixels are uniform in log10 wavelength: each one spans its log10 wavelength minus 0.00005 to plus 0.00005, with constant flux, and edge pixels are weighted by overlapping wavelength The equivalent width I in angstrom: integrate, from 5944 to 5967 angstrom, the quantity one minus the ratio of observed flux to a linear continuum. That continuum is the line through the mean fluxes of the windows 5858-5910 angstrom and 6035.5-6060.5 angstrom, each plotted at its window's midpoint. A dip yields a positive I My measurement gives -2.28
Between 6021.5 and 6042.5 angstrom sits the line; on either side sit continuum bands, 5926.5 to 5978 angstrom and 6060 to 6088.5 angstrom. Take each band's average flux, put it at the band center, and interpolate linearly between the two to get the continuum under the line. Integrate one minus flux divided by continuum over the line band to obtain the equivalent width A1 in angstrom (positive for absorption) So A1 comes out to -0.4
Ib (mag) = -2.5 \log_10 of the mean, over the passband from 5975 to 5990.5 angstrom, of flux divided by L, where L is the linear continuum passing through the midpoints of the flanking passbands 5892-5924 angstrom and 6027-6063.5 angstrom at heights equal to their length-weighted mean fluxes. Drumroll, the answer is -0.04 mag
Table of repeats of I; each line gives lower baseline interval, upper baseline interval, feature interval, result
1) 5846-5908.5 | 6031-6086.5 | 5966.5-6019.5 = -2.5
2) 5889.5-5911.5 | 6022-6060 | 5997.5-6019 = -2.5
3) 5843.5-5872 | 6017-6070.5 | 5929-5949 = -0.8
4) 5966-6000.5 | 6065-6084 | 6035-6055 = 0.6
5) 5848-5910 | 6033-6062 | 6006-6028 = -2.2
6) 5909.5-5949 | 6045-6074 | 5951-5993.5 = -1.0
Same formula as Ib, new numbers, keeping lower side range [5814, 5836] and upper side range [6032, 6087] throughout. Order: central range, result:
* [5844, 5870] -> -0.04 mag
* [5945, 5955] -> -0.12 mag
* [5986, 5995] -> -0.03 mag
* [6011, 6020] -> -0.11 mag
